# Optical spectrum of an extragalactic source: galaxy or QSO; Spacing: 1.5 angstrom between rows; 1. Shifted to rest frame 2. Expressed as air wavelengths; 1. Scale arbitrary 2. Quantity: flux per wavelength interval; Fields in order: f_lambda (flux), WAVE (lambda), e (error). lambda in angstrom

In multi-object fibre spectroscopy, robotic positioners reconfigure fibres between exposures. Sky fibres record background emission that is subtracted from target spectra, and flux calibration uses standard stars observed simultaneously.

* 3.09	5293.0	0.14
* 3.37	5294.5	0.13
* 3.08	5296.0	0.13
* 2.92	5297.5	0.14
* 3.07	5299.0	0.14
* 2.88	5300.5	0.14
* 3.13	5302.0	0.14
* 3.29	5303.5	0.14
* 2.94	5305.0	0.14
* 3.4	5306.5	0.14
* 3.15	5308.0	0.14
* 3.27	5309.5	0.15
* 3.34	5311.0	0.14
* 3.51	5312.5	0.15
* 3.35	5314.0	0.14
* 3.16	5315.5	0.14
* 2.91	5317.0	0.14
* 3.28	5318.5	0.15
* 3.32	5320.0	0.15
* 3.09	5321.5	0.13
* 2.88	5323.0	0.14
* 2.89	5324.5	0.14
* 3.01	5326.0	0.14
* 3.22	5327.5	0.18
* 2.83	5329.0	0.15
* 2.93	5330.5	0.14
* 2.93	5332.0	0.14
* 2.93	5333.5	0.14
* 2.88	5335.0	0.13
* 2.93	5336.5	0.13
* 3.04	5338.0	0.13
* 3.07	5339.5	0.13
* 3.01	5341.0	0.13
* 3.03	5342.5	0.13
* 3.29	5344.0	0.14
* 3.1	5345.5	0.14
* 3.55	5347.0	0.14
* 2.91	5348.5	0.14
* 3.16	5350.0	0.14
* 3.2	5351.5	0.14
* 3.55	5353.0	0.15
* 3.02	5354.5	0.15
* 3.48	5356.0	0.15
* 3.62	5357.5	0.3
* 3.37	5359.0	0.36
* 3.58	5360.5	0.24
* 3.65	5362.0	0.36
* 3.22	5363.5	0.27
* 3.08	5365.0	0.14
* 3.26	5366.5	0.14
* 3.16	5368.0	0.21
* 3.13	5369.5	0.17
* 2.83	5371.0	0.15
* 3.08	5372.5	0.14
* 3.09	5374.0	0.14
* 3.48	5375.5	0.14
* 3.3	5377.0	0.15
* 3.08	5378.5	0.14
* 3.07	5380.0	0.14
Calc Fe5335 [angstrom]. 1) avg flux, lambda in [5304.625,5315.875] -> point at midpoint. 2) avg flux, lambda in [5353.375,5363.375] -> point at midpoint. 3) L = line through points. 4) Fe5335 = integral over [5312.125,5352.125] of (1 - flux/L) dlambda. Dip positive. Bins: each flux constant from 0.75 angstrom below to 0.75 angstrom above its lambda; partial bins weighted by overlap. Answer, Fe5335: 3.2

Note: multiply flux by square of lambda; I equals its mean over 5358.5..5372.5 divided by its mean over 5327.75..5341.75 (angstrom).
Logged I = 1.11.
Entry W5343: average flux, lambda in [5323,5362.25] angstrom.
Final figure 3.15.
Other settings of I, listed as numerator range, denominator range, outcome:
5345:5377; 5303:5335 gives 1.06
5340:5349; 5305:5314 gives 0.97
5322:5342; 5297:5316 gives 0.94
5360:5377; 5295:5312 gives 1.05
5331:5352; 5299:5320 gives 0.97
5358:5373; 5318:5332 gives 1.08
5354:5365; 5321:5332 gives 1.16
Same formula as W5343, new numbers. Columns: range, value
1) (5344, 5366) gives 3.32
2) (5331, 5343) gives 2.98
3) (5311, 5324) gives 3.19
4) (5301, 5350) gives 3.11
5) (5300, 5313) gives 3.21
